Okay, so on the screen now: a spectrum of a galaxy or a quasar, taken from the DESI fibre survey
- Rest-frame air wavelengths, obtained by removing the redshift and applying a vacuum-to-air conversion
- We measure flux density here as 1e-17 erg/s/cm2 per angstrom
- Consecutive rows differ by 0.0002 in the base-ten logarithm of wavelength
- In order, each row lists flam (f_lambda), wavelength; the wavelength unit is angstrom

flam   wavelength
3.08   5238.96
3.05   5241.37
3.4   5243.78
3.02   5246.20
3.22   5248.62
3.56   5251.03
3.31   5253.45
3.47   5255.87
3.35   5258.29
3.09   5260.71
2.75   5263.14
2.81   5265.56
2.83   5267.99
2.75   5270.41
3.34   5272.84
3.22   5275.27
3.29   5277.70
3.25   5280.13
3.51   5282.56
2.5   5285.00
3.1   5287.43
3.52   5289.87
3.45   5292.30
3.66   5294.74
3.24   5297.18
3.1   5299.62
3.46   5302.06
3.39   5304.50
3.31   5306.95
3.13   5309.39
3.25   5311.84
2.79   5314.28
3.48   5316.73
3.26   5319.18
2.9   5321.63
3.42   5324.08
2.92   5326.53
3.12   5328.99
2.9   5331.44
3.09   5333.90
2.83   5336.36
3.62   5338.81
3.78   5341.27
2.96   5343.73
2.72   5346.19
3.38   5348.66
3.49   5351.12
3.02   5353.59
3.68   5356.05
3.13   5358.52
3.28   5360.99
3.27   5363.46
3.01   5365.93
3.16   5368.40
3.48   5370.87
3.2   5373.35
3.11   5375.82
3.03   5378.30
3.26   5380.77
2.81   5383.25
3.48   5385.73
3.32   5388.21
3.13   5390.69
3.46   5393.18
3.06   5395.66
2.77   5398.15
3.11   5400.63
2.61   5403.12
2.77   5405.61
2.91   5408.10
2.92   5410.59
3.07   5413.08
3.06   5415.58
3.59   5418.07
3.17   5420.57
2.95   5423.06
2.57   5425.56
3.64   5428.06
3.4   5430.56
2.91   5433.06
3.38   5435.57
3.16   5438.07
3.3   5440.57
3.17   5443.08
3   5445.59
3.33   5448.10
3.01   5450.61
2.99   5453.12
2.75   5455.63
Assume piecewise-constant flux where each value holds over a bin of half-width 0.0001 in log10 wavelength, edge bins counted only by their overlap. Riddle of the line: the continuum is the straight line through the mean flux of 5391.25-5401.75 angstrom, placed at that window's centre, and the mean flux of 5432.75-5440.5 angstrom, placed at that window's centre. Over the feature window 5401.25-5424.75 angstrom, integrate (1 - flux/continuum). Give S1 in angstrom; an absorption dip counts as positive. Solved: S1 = 1.1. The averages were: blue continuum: 3.1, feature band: 3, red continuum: 3.2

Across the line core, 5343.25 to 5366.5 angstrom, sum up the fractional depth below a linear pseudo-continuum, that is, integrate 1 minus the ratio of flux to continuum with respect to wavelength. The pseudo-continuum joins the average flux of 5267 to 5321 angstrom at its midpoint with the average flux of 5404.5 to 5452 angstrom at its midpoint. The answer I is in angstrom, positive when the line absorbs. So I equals -0.2 angstrom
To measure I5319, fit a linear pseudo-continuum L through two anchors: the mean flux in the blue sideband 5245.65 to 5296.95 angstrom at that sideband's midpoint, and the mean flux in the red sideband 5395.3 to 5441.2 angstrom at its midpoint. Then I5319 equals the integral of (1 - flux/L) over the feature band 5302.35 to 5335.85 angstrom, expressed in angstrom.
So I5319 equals 0.01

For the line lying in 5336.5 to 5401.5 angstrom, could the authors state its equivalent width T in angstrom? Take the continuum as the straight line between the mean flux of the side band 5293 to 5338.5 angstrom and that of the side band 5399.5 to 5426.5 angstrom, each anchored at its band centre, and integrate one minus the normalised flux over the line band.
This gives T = -2.9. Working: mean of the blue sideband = 3.19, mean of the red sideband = 2.98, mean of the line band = 3.21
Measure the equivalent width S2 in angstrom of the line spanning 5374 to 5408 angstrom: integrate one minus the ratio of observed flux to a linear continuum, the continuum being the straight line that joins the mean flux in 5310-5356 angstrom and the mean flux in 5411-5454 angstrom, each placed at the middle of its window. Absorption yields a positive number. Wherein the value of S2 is 1.0 angstrom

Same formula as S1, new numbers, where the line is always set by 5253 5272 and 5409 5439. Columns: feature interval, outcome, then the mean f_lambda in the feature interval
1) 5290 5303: -1.4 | 3.39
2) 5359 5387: -0.7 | 3.19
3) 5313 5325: -0.3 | 3.17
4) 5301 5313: -0.9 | 3.31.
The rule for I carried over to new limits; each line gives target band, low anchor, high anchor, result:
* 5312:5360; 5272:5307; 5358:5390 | 0.8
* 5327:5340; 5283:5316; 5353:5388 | 0.5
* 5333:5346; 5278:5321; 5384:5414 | -0.2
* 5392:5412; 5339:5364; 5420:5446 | 1.6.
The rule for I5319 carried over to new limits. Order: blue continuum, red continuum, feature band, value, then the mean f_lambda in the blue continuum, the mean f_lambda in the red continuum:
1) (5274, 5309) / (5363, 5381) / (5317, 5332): 0.6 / 3.28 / 3.18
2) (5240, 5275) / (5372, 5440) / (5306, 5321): -0.3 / 3.14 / 3.11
